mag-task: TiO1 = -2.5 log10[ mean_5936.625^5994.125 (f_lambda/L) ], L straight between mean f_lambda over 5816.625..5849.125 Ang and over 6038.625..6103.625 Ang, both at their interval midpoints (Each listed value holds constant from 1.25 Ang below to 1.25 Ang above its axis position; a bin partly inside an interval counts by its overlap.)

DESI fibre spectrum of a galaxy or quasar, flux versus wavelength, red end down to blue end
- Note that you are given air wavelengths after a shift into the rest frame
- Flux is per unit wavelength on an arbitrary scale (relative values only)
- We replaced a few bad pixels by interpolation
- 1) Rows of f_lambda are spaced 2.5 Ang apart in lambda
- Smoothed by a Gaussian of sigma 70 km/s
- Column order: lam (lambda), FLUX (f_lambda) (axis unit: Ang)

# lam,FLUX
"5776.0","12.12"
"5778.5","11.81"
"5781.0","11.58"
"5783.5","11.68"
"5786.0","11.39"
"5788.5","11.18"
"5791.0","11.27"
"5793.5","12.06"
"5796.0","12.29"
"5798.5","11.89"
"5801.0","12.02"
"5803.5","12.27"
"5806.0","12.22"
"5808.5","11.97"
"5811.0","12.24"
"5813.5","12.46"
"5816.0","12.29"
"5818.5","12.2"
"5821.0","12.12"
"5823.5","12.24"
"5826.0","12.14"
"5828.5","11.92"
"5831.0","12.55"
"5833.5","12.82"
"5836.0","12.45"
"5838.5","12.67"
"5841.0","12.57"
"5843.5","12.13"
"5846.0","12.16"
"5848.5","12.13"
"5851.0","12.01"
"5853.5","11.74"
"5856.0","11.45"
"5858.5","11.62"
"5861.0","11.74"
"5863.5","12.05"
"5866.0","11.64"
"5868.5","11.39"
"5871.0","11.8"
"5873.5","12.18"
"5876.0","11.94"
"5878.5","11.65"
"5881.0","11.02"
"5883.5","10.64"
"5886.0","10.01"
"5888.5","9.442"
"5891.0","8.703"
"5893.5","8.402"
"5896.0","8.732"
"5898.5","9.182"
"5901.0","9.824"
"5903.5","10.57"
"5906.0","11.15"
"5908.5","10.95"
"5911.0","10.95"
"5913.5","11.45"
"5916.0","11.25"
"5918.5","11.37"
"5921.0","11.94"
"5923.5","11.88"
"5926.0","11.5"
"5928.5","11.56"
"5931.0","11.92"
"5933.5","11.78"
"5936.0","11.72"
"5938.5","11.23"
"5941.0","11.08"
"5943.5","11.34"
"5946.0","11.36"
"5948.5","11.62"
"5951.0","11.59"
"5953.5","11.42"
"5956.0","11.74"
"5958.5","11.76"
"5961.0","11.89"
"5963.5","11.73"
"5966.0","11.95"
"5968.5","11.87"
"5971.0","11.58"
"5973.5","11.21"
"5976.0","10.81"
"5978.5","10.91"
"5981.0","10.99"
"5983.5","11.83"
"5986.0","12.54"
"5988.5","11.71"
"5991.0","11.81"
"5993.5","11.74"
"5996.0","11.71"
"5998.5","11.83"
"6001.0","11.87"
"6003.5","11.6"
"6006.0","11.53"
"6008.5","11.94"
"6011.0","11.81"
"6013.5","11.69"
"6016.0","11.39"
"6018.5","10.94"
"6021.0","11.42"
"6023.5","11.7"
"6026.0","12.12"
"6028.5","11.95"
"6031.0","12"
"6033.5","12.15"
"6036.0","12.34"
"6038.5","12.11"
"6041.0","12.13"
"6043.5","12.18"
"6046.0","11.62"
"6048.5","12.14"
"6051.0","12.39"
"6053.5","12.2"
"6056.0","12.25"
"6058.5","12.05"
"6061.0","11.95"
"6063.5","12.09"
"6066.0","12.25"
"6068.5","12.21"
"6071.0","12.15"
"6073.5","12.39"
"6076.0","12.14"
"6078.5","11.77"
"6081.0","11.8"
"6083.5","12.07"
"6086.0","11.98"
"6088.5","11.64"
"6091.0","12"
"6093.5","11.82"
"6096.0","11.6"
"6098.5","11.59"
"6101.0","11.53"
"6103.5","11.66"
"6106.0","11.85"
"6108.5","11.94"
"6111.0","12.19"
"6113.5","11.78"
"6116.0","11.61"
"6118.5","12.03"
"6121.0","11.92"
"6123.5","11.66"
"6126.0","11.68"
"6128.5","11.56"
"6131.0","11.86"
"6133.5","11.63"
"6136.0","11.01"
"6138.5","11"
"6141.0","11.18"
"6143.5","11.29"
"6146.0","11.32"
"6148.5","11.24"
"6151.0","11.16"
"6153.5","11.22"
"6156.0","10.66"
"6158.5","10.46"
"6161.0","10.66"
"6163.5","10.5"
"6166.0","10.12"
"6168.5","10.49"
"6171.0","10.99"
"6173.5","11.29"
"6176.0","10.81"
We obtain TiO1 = 0.05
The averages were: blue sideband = 12.3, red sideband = 12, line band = 11.6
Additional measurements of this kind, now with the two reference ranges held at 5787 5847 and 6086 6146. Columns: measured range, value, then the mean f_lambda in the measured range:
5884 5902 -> 0.29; 9.24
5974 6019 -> 0.02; 11.6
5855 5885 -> 0.05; 11.6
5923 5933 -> 0.02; 11.7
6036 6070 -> -0.03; 12.1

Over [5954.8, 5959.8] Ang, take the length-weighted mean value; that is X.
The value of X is 11.8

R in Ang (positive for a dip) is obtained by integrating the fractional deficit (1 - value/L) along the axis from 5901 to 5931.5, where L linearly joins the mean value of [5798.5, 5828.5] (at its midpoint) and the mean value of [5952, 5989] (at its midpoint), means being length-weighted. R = 1.3 Ang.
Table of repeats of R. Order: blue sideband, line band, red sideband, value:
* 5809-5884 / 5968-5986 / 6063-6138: 0.82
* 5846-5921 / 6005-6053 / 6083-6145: -1.94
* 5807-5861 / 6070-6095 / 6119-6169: -1.35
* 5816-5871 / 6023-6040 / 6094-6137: -0.34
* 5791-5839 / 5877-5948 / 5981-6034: 6.88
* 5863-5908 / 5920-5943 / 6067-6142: -1.70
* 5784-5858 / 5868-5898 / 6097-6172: 3.78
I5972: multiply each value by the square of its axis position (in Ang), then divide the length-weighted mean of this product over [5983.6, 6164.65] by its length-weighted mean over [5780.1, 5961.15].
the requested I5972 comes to 1.09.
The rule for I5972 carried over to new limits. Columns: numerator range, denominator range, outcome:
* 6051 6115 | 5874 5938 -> 1.17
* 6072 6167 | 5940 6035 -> 1.03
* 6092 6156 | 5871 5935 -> 1.15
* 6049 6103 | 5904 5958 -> 1.10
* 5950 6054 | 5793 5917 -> 1.07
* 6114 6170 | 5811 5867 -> 1.02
